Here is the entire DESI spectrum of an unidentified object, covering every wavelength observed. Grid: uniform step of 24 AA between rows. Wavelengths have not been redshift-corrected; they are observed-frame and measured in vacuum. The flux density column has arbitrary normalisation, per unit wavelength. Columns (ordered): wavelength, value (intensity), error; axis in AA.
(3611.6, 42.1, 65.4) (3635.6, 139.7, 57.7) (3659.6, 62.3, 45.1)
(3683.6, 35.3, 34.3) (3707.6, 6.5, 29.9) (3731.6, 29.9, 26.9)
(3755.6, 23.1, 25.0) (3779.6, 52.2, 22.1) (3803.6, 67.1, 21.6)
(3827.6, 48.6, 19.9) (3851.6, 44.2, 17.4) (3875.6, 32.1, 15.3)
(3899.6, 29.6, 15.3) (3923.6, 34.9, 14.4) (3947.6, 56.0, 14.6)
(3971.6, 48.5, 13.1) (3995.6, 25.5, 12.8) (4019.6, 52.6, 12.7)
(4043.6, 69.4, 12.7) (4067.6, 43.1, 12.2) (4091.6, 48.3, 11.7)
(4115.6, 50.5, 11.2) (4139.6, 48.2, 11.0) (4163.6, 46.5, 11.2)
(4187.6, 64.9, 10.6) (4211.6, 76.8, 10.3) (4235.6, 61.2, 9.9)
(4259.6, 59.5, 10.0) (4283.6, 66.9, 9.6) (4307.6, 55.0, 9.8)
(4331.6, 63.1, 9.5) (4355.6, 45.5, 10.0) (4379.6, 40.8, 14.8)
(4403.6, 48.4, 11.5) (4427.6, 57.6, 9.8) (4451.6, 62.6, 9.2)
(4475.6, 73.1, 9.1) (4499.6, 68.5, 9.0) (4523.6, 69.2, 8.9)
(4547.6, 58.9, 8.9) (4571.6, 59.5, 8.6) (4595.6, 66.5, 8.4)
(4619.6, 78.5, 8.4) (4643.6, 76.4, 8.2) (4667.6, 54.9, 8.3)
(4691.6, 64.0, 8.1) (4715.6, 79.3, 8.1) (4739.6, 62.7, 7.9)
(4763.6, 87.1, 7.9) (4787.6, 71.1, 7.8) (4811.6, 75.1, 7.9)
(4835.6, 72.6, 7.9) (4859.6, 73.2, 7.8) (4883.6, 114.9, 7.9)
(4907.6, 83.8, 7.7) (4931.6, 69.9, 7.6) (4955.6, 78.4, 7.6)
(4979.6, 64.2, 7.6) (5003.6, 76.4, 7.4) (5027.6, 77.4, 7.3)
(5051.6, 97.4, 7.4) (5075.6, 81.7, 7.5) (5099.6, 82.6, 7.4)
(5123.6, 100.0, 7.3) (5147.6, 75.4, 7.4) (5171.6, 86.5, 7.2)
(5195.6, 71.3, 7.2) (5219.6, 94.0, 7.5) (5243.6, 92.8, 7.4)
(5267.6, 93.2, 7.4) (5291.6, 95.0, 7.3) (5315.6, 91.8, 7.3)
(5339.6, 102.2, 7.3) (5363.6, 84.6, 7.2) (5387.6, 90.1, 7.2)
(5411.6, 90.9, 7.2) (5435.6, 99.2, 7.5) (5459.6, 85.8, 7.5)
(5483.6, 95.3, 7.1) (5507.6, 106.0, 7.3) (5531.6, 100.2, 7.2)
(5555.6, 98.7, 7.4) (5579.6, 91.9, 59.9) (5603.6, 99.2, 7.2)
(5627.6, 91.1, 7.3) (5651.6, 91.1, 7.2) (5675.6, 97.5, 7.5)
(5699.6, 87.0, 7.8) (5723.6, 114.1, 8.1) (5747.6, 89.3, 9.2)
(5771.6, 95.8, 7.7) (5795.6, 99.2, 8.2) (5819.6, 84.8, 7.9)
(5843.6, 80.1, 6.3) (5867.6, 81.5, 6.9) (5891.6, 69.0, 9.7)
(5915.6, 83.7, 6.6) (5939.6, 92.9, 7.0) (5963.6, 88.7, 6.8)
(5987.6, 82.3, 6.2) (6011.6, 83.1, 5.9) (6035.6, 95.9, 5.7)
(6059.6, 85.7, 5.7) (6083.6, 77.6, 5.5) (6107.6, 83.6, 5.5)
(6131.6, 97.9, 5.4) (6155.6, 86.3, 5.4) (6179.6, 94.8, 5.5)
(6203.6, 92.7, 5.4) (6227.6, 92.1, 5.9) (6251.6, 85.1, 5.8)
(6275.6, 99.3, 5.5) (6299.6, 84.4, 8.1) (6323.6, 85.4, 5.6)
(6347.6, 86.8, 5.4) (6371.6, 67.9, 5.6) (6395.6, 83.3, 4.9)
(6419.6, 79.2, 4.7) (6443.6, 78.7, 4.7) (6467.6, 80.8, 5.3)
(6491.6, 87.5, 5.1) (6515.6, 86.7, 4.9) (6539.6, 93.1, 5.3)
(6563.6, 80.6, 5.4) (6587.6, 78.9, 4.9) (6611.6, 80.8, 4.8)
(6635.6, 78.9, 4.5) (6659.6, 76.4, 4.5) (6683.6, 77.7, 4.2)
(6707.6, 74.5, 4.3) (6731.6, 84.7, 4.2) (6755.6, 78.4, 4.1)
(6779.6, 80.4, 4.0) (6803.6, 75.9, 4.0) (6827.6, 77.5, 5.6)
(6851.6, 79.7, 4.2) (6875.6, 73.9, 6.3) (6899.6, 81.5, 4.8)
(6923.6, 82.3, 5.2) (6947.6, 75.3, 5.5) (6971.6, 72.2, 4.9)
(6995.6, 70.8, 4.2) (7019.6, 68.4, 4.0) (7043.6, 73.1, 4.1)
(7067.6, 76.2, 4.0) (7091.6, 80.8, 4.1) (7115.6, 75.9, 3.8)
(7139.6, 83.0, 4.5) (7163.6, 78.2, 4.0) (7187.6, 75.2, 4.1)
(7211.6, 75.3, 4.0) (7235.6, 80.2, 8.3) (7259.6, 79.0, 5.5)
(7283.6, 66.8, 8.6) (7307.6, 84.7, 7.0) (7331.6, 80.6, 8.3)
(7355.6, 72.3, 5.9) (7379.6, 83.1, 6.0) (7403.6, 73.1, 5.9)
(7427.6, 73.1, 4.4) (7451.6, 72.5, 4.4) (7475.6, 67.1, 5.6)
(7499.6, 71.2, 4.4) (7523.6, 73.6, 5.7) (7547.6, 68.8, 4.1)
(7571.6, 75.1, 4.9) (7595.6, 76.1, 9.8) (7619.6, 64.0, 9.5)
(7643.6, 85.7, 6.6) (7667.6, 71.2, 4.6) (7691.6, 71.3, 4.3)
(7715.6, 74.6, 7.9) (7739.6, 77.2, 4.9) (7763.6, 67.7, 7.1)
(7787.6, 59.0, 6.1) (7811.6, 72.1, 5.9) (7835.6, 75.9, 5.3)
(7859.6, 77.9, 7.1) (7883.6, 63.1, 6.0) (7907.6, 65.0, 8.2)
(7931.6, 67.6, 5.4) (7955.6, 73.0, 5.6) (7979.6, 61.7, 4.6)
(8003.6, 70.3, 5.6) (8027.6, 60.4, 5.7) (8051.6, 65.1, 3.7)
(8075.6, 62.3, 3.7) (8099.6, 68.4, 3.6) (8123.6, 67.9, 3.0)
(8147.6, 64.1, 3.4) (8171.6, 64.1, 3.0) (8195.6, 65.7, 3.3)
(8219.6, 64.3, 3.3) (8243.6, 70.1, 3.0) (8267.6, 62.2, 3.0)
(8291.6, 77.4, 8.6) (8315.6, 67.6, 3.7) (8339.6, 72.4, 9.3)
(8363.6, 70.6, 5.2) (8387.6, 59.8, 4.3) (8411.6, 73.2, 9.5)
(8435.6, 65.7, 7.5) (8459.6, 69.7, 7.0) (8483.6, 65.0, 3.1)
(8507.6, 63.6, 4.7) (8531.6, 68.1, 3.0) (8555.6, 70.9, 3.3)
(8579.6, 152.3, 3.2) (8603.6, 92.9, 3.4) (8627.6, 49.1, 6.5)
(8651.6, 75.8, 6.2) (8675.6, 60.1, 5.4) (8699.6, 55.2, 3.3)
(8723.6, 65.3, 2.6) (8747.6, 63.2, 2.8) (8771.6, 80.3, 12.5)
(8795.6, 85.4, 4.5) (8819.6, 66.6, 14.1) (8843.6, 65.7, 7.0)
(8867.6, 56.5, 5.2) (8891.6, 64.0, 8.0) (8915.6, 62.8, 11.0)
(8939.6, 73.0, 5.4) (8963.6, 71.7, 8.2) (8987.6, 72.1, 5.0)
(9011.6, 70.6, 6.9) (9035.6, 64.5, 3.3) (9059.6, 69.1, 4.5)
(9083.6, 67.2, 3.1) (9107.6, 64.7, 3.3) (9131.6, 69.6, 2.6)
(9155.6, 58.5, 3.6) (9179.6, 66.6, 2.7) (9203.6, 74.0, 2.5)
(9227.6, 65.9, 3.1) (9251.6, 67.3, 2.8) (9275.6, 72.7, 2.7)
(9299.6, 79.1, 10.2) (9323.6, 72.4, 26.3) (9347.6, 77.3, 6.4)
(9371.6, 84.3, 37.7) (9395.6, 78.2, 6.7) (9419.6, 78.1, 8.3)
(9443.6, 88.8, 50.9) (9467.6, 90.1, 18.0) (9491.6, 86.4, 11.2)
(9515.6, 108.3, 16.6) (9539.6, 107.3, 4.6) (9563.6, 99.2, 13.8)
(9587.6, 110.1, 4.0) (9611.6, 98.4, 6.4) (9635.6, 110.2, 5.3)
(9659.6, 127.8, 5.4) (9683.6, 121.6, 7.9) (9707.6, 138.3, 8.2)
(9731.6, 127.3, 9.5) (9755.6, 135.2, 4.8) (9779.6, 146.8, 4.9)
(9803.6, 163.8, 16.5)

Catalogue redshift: 0.31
